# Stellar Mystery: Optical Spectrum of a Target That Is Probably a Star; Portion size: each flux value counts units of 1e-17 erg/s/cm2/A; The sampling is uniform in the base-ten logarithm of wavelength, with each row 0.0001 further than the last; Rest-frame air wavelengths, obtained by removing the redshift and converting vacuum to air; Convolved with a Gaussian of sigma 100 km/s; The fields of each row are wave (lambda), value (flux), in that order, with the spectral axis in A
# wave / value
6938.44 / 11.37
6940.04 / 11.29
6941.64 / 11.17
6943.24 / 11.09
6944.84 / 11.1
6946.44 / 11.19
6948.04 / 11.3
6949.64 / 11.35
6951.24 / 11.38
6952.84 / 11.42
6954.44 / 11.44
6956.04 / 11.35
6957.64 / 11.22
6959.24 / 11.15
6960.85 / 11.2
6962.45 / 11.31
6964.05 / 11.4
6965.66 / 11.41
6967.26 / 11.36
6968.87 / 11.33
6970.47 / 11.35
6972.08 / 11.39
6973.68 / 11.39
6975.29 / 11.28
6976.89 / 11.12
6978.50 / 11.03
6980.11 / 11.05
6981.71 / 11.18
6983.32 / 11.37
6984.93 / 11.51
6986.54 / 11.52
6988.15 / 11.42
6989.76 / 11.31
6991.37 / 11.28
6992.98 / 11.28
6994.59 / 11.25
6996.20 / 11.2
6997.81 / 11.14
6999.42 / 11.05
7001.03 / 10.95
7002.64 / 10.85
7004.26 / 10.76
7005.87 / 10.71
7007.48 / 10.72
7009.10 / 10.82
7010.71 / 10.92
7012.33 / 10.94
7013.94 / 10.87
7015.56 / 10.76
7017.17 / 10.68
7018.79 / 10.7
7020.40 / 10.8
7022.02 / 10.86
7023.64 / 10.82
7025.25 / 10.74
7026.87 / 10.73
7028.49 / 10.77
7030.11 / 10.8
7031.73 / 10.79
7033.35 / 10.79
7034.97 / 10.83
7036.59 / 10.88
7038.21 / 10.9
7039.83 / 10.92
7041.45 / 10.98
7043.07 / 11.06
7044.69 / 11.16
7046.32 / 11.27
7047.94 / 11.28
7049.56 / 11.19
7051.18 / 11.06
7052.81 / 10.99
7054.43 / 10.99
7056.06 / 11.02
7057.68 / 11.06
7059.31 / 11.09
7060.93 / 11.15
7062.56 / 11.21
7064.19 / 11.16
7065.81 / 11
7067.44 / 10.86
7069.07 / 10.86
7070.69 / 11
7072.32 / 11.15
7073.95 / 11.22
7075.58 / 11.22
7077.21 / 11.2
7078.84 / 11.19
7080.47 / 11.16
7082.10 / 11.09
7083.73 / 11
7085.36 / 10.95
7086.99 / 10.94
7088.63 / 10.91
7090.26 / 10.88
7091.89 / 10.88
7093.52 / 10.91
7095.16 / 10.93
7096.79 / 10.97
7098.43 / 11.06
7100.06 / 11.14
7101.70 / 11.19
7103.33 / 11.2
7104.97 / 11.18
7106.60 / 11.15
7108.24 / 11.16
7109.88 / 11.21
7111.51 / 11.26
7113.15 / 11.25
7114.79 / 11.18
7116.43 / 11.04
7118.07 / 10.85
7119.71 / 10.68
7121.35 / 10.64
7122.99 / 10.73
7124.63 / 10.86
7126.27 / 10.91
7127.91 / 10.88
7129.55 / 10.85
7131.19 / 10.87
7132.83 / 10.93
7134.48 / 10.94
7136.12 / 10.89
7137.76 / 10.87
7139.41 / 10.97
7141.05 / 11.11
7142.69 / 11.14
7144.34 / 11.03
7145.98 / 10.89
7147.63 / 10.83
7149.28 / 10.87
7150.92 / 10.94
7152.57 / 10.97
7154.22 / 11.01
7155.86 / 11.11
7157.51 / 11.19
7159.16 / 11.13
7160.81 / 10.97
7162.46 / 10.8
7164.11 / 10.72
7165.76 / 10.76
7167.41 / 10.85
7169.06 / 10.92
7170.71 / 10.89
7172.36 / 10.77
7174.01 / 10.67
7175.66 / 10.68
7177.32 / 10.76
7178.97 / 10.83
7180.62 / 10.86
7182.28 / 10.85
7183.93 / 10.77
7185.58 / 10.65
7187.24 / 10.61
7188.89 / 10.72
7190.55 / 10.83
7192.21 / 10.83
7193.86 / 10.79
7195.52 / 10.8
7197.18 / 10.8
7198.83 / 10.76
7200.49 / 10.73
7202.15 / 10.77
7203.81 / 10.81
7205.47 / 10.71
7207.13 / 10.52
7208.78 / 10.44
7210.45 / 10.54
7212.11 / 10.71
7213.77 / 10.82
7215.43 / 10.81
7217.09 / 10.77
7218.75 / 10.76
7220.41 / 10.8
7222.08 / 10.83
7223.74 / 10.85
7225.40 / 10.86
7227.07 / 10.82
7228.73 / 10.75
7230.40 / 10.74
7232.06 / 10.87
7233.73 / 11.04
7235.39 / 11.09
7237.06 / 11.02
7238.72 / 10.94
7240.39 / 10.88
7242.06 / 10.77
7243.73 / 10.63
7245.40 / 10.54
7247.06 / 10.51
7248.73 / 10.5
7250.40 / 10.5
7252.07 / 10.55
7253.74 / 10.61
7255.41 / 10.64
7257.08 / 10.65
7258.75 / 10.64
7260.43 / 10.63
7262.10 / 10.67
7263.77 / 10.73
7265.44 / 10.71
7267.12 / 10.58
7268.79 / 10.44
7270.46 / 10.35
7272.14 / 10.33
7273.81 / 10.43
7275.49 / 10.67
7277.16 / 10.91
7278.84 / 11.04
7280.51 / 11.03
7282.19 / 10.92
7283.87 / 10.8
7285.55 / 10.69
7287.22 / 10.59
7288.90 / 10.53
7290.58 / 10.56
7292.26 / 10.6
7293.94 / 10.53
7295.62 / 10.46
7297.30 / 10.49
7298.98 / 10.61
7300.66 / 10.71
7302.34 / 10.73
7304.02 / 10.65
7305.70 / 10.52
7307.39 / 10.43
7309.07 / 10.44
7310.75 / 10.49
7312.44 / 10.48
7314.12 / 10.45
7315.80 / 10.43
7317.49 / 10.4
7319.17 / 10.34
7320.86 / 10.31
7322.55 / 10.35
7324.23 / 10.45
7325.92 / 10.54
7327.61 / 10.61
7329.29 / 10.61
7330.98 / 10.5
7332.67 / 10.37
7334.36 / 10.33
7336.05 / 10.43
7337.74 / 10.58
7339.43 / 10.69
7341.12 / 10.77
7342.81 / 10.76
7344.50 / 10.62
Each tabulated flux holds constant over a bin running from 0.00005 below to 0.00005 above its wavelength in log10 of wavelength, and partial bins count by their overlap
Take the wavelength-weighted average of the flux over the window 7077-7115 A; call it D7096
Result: 11.1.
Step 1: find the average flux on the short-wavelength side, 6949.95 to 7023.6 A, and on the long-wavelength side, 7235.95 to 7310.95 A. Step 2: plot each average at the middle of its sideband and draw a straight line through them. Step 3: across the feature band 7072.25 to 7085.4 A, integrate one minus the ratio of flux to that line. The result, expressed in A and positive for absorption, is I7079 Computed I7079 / -0.19 A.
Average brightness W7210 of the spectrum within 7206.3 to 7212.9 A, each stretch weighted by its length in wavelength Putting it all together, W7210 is 10.6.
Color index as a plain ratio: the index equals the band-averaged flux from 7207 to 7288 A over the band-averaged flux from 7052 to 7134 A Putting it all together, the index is 0.97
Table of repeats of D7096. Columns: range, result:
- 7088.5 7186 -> 10.9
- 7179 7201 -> 10.8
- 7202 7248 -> 10.8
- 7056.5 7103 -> 11.1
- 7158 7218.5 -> 10.8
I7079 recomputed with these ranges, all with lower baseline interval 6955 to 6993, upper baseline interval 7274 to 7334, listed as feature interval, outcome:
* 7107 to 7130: 0.0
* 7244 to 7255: 0.2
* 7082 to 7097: 0.1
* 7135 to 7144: 0.0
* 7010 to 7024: 0.5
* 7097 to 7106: -0.1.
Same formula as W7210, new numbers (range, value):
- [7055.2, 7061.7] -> 11.1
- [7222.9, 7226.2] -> 10.9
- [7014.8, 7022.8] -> 10.8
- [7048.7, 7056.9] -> 11.1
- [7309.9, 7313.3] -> 10.5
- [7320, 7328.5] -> 10.5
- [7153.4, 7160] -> 11.1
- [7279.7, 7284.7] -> 10.9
